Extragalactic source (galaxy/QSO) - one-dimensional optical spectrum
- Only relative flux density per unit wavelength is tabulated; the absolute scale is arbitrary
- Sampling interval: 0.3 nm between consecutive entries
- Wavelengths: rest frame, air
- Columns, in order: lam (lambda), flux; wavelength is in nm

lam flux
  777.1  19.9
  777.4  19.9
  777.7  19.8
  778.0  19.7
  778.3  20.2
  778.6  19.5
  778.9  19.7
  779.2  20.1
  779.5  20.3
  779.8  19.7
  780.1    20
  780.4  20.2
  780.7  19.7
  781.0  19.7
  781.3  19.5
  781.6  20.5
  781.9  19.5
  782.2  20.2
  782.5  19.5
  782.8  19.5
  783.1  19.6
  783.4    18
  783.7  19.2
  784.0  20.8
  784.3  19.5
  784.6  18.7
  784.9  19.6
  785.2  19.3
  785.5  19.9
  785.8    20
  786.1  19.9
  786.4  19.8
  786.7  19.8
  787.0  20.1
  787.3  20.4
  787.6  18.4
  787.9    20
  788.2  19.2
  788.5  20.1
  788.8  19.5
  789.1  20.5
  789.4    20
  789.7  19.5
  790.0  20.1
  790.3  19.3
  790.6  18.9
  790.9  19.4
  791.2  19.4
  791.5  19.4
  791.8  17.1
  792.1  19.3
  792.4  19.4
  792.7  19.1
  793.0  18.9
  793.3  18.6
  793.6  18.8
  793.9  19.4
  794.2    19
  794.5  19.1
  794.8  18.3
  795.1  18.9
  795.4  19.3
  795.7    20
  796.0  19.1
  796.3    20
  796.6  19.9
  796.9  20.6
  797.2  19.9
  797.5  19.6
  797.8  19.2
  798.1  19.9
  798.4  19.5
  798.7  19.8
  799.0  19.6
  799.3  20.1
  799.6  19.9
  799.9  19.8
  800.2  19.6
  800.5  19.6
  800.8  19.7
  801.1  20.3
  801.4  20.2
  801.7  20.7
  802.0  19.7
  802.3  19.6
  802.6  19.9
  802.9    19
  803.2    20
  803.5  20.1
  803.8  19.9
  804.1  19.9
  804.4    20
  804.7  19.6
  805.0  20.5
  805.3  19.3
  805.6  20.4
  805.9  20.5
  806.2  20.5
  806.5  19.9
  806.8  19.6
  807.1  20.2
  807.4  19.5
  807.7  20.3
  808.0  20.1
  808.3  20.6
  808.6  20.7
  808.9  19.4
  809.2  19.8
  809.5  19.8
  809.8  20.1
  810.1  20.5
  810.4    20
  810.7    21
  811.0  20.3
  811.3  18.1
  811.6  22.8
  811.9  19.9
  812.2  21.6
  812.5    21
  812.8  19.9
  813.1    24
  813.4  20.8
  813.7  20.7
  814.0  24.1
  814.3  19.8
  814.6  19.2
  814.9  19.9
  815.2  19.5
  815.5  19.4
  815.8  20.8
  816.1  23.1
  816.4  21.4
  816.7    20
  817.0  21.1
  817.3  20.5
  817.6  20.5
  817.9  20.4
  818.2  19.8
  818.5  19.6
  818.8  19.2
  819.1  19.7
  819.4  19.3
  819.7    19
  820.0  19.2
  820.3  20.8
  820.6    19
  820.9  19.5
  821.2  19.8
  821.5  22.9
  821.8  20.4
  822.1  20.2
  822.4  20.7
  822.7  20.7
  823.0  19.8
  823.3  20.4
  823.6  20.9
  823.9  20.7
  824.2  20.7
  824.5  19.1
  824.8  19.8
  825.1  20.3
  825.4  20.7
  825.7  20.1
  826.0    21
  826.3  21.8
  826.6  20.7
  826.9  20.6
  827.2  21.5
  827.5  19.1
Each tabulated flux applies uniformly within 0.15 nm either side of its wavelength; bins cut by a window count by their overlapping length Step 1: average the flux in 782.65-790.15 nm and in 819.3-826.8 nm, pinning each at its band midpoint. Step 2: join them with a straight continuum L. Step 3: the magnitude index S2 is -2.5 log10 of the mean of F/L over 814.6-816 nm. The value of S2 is 0.01 mag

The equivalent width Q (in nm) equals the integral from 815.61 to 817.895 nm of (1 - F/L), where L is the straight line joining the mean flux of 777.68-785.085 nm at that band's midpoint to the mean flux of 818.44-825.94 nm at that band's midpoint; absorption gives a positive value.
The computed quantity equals -0.105 nm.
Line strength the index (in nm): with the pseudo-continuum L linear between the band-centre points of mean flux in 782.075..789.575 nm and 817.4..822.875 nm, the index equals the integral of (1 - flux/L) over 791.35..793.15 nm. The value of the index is 0.08 nm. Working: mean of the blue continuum 19.7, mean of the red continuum 20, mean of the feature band 18.9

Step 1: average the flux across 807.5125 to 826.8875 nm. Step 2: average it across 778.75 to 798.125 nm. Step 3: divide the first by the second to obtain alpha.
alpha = 1.05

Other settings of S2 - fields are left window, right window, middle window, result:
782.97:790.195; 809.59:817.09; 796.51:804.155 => 0.02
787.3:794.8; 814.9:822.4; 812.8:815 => -0.06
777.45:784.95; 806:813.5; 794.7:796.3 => 0.05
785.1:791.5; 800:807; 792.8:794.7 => 0.05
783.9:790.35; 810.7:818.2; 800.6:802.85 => 0.02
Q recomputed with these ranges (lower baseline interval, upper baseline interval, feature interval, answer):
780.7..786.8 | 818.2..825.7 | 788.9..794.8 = 0.16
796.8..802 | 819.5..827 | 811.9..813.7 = -0.10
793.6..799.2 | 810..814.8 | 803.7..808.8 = 0.06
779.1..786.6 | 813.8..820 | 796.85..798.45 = 0.02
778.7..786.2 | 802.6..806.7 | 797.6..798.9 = 0.02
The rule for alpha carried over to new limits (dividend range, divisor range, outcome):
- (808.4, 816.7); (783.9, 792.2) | 1.06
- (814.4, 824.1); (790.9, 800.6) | 1.04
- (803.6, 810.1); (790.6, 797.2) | 1.04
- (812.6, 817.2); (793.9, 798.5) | 1.07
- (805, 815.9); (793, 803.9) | 1.04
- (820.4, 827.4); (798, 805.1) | 1.03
